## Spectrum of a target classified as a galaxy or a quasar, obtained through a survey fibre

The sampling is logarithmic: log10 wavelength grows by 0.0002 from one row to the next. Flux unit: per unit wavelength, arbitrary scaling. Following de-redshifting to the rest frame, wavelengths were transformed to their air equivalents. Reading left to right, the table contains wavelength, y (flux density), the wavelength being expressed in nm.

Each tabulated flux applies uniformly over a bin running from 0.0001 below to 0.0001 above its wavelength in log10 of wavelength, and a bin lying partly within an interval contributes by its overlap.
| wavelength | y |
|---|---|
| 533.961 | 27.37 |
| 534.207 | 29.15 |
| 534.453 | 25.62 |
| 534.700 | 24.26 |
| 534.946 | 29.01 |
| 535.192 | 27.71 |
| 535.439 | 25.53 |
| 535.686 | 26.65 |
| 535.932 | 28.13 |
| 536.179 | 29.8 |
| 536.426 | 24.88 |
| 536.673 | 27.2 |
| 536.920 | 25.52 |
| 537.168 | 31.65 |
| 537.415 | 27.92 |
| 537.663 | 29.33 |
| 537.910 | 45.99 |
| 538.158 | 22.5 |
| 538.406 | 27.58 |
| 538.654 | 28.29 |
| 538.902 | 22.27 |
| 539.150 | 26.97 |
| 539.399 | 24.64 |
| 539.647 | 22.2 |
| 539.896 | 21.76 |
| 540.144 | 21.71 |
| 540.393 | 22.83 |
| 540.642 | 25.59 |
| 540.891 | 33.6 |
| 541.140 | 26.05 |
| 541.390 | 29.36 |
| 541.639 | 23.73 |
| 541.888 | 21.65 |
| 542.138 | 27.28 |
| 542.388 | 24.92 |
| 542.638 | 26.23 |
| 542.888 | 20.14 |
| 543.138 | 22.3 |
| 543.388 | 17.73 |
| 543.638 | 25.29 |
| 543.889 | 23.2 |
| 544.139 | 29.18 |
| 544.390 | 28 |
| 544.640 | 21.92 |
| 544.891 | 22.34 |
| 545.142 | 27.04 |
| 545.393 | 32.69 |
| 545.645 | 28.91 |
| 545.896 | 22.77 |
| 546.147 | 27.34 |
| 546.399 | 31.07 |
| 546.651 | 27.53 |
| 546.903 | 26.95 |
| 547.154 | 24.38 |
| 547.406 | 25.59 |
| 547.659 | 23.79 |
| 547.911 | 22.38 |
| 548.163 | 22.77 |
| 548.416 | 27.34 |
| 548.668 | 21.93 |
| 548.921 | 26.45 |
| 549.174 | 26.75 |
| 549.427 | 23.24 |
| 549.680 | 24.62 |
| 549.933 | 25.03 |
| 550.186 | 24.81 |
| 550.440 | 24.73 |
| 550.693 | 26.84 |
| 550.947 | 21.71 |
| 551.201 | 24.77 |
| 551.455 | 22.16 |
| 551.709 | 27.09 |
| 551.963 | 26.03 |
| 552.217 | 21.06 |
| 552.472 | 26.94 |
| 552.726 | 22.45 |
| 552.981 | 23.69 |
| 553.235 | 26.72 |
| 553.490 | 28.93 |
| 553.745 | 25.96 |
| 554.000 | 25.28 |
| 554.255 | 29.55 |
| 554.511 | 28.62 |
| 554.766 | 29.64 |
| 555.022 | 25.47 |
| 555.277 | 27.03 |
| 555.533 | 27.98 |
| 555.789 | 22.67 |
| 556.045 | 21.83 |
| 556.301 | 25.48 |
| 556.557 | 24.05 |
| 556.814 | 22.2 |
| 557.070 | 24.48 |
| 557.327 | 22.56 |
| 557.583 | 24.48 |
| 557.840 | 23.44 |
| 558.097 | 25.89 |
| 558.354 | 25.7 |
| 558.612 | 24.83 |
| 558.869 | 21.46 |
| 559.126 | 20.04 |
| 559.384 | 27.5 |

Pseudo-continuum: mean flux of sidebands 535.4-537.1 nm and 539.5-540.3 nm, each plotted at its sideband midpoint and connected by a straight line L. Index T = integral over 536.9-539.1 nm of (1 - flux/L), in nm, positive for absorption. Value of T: -0.40 nm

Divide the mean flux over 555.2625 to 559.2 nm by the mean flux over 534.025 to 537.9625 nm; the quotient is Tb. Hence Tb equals 0.8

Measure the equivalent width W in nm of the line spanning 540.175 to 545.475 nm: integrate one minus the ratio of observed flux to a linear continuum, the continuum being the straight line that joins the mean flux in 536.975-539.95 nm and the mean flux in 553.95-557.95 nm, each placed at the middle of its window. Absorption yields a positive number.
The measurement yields 0.375 nm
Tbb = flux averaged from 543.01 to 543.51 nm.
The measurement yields 20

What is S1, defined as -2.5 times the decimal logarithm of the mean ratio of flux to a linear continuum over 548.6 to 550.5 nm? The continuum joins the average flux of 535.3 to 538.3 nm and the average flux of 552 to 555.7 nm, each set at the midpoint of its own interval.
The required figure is 0.091 mag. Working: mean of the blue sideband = 28.7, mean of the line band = 24.8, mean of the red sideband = 26.3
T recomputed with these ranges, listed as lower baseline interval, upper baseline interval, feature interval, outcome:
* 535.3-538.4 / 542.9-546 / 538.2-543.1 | 0.33 nm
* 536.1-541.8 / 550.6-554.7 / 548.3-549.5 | 0.03 nm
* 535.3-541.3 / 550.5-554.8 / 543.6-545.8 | -0.01 nm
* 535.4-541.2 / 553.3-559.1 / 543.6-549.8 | 0.11 nm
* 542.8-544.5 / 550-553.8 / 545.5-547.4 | -0.22 nm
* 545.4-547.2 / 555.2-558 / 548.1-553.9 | 0.24 nm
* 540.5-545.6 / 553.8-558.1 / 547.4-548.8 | 0.09 nm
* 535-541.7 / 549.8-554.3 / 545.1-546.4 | -0.10 nm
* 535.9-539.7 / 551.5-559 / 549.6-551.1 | 0.08 nm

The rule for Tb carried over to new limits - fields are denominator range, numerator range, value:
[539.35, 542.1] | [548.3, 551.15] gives 1.00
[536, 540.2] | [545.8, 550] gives 0.93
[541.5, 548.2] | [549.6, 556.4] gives 1.01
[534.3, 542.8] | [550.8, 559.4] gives 0.93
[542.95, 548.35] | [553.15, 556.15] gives 1.05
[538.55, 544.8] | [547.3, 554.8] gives 1.02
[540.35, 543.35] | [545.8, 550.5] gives 1.00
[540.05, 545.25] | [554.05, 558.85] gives 1.02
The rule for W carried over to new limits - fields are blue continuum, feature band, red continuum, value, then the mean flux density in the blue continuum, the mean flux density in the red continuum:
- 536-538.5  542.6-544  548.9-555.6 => 0.28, 29.2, 25.7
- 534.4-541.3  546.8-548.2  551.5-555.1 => 0.11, 27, 26.2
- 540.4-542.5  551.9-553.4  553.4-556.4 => 0.11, 26.3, 26.5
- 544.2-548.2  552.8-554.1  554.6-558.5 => -0.04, 26.1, 24.9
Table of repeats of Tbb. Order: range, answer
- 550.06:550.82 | 25.5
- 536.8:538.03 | 32.1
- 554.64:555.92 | 26.5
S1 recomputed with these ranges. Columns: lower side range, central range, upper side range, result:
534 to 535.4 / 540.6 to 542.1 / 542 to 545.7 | -0.05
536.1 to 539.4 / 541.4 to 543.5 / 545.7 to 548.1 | 0.16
